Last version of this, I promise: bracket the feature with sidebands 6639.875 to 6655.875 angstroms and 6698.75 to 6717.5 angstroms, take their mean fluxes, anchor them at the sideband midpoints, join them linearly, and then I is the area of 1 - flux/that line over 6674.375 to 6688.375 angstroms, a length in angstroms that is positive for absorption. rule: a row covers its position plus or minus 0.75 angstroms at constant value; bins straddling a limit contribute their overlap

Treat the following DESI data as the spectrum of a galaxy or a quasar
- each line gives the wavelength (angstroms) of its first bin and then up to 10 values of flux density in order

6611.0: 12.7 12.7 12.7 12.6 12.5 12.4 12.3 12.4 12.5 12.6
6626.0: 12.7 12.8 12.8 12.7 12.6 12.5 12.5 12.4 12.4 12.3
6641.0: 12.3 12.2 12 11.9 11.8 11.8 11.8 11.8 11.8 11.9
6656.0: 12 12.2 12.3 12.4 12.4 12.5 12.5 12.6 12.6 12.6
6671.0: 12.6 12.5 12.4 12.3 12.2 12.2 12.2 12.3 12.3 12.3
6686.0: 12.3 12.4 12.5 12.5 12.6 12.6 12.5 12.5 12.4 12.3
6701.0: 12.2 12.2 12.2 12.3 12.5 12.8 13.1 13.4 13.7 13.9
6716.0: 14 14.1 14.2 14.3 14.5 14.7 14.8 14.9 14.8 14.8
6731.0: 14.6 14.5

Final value 0.23 angstroms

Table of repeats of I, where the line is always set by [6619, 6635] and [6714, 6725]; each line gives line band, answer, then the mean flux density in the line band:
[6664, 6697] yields 2.76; 12.4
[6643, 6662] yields 1.54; 12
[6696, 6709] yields 1.50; 12.4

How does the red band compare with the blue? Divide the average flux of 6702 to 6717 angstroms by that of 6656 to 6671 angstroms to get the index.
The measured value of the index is 1.05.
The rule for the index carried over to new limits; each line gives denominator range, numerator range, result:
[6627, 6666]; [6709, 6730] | 1.16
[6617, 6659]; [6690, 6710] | 1.01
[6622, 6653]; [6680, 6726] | 1.06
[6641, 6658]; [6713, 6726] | 1.20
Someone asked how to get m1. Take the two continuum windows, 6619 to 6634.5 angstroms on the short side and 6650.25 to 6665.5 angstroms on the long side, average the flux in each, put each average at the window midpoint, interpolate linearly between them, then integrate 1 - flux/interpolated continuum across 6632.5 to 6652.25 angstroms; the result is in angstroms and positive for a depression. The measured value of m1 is 0.4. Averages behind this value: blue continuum 12.6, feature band 12.1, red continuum 12.2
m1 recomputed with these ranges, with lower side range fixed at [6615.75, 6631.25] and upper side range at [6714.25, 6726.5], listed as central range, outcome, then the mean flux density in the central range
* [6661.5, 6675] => 0.89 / 12.5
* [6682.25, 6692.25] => 0.98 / 12.4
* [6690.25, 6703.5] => 1.44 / 12.4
